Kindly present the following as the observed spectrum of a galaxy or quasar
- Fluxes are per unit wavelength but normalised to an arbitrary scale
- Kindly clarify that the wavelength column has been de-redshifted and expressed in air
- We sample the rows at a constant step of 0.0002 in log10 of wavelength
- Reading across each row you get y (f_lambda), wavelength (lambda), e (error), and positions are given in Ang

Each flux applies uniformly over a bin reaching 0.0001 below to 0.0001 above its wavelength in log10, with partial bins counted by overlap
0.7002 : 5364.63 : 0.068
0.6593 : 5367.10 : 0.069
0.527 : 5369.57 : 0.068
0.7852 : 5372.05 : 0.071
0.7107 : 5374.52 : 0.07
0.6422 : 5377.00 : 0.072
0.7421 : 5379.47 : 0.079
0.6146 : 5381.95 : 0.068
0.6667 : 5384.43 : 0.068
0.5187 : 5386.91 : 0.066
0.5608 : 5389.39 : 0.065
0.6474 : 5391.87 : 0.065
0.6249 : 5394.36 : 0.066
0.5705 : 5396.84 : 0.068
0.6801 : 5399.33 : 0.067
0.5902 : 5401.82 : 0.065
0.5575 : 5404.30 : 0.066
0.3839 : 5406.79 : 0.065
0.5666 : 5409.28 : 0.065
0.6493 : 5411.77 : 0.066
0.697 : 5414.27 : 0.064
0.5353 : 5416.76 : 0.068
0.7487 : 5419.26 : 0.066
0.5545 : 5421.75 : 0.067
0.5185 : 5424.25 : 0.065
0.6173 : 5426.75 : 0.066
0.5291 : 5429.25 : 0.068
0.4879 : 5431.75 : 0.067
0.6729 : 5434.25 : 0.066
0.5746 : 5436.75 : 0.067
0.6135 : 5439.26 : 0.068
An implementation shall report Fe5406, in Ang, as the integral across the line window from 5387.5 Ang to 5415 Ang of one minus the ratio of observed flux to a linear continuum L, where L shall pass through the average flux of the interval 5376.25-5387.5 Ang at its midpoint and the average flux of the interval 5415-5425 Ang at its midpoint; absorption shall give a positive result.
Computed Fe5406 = 1.4 Ang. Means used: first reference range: 0.644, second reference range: 0.598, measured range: 0.59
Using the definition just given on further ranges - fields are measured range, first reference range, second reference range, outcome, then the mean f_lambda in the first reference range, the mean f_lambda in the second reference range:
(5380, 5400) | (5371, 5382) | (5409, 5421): 2.1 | 0.707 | 0.642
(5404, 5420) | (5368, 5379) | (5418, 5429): 0.8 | 0.672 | 0.602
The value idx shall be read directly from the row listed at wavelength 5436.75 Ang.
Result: 0.5746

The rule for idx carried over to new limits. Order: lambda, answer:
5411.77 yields 0.6493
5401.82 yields 0.5902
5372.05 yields 0.7852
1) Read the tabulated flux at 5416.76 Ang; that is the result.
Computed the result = 0.5353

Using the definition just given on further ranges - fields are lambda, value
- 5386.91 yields 0.5187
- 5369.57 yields 0.527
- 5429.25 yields 0.5291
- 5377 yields 0.6422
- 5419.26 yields 0.7487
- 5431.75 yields 0.4879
